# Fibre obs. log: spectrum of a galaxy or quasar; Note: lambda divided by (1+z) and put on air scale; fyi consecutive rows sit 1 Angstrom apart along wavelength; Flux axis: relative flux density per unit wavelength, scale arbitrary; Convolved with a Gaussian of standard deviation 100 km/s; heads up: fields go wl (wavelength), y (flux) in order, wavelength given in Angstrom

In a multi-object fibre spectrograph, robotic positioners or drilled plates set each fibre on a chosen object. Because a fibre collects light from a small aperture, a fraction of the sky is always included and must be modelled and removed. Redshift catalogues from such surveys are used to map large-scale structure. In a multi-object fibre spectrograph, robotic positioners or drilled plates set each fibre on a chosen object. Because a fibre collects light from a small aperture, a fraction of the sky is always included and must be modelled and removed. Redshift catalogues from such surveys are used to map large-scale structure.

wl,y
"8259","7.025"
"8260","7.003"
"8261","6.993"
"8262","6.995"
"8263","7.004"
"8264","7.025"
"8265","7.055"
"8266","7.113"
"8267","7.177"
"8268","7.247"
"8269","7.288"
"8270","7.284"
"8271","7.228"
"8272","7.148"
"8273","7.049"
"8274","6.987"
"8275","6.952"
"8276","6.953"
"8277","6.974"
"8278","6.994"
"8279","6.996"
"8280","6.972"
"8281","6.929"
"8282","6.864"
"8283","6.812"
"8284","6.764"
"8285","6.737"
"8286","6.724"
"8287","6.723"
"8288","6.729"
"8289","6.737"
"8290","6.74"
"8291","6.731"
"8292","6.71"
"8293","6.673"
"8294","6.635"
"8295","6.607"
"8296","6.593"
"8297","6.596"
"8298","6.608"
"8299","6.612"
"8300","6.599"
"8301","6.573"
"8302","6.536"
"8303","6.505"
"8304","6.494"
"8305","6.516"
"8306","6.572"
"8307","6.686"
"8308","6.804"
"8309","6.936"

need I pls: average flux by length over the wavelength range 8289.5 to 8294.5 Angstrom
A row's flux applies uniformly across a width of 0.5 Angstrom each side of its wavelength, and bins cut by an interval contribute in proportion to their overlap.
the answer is 6.7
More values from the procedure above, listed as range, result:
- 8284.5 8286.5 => 6.73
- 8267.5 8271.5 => 7.26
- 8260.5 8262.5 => 6.99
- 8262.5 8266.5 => 7.05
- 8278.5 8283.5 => 6.91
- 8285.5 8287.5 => 6.72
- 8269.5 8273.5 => 7.18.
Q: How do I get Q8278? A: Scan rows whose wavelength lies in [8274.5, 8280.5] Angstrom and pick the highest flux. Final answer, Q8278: 6.996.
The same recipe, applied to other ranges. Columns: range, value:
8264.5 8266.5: 7.113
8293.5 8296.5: 6.635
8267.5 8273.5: 7.288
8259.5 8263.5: 7.004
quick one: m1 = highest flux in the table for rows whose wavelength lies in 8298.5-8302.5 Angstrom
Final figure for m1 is 6.612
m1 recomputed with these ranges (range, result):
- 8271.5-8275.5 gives 7.148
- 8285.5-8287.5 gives 6.724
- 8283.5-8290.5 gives 6.764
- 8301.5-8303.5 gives 6.536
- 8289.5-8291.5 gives 6.74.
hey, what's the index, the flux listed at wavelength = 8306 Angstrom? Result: 6.572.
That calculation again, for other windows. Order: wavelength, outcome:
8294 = 6.635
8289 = 6.737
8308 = 6.804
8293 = 6.673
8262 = 6.995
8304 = 6.494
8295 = 6.607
